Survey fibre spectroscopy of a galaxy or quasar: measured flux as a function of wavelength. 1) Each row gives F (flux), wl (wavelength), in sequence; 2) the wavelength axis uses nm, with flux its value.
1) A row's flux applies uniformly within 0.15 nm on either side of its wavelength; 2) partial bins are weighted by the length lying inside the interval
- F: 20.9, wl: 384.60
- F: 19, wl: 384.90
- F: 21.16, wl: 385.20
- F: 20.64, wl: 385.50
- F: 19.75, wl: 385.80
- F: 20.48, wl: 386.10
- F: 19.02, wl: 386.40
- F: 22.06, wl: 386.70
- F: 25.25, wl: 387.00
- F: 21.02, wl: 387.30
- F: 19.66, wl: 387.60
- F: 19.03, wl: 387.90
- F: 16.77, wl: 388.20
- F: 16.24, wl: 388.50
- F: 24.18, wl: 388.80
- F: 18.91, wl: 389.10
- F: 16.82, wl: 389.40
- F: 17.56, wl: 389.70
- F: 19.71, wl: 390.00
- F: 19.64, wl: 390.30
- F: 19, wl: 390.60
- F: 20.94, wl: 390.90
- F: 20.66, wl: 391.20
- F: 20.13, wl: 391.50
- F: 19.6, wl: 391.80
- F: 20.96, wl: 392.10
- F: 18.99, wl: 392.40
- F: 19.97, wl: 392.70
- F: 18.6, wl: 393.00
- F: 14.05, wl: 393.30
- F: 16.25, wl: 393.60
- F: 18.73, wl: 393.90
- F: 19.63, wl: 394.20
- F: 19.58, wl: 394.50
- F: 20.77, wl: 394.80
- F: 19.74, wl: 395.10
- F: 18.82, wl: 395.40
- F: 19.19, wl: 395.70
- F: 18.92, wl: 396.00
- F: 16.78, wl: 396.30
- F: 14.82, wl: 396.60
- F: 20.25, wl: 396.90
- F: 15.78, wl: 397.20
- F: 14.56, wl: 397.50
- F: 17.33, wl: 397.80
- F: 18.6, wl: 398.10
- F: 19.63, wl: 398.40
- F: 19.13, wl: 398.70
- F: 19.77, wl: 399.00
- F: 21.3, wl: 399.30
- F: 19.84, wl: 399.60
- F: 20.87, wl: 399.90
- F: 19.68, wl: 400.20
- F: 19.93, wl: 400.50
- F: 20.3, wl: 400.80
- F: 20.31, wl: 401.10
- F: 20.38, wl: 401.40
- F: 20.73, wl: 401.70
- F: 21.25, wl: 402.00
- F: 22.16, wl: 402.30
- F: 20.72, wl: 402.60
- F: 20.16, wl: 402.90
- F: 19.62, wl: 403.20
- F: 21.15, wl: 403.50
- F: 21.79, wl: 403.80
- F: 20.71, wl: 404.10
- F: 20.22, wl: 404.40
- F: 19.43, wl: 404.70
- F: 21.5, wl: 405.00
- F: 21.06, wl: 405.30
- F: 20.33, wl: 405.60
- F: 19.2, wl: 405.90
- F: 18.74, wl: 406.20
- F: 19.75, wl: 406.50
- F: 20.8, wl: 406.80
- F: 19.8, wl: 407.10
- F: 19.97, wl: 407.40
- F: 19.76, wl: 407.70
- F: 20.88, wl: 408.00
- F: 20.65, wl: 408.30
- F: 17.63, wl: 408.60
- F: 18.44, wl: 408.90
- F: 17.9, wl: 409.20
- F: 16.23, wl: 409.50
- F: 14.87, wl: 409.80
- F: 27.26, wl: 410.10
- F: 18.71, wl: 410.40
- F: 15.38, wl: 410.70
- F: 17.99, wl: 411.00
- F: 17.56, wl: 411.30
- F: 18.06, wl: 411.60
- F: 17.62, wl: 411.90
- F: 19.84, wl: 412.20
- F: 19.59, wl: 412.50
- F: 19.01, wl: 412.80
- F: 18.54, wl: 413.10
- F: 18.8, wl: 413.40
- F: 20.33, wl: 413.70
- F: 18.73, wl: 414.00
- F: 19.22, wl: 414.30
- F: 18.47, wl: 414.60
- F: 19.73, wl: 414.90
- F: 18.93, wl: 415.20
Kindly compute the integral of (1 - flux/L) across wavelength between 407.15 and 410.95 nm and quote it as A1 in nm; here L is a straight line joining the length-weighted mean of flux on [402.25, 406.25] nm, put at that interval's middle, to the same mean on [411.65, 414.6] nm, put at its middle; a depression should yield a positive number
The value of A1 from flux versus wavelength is 0.140 nm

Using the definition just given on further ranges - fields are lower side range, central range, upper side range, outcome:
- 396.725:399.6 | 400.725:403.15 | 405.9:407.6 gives -0.21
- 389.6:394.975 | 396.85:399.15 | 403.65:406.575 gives 0.19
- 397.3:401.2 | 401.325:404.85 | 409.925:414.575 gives -0.27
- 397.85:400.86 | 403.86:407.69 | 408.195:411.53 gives -0.25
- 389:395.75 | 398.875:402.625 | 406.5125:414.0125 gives -0.30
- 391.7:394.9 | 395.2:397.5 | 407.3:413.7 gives 0.14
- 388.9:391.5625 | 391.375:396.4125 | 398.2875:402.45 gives 0.21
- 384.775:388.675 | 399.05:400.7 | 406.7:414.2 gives -0.07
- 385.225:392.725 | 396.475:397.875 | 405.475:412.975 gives 0.22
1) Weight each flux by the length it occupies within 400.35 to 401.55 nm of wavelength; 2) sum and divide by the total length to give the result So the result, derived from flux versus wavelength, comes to 20.2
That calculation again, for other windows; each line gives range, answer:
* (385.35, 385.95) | 20.2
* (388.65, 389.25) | 21.5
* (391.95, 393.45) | 18.5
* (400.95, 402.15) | 20.7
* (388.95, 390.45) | 18.5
